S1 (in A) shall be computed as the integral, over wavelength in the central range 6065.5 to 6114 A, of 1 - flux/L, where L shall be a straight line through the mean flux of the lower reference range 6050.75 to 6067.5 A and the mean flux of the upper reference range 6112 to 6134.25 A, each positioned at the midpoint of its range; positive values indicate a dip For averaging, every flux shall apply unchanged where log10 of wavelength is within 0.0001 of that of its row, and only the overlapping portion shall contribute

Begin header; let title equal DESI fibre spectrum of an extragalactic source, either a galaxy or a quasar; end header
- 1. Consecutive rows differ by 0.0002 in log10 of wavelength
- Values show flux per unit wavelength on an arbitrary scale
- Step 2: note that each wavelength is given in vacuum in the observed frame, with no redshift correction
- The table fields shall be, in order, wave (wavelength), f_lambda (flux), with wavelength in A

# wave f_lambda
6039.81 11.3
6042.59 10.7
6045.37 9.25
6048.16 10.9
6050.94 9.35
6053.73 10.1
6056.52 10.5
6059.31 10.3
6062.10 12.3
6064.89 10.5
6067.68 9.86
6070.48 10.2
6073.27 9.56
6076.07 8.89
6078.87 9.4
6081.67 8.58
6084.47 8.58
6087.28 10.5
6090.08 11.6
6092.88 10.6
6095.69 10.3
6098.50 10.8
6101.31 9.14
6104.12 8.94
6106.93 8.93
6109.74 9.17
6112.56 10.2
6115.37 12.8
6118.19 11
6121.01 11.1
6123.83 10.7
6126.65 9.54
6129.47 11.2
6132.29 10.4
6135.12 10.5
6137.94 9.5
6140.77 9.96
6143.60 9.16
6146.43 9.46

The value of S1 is 4.4 A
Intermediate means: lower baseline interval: 10.5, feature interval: 9.74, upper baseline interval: 10.9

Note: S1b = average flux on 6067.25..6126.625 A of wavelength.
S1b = 10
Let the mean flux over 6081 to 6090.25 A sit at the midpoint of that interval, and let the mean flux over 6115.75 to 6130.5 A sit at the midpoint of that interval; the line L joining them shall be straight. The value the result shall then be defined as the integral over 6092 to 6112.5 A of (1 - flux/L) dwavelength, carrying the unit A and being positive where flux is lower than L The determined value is 0.9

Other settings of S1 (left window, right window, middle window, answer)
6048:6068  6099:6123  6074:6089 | 1.6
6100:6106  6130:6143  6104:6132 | -2.7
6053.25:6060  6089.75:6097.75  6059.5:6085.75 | 1.7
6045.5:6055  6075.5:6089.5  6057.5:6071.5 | -1.3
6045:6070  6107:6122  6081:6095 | 0.6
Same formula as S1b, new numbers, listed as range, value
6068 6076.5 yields 9.66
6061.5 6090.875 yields 9.9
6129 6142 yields 10.3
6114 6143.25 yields 10.6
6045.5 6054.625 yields 10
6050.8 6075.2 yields 10.3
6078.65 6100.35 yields 10.1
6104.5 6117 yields 10.2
